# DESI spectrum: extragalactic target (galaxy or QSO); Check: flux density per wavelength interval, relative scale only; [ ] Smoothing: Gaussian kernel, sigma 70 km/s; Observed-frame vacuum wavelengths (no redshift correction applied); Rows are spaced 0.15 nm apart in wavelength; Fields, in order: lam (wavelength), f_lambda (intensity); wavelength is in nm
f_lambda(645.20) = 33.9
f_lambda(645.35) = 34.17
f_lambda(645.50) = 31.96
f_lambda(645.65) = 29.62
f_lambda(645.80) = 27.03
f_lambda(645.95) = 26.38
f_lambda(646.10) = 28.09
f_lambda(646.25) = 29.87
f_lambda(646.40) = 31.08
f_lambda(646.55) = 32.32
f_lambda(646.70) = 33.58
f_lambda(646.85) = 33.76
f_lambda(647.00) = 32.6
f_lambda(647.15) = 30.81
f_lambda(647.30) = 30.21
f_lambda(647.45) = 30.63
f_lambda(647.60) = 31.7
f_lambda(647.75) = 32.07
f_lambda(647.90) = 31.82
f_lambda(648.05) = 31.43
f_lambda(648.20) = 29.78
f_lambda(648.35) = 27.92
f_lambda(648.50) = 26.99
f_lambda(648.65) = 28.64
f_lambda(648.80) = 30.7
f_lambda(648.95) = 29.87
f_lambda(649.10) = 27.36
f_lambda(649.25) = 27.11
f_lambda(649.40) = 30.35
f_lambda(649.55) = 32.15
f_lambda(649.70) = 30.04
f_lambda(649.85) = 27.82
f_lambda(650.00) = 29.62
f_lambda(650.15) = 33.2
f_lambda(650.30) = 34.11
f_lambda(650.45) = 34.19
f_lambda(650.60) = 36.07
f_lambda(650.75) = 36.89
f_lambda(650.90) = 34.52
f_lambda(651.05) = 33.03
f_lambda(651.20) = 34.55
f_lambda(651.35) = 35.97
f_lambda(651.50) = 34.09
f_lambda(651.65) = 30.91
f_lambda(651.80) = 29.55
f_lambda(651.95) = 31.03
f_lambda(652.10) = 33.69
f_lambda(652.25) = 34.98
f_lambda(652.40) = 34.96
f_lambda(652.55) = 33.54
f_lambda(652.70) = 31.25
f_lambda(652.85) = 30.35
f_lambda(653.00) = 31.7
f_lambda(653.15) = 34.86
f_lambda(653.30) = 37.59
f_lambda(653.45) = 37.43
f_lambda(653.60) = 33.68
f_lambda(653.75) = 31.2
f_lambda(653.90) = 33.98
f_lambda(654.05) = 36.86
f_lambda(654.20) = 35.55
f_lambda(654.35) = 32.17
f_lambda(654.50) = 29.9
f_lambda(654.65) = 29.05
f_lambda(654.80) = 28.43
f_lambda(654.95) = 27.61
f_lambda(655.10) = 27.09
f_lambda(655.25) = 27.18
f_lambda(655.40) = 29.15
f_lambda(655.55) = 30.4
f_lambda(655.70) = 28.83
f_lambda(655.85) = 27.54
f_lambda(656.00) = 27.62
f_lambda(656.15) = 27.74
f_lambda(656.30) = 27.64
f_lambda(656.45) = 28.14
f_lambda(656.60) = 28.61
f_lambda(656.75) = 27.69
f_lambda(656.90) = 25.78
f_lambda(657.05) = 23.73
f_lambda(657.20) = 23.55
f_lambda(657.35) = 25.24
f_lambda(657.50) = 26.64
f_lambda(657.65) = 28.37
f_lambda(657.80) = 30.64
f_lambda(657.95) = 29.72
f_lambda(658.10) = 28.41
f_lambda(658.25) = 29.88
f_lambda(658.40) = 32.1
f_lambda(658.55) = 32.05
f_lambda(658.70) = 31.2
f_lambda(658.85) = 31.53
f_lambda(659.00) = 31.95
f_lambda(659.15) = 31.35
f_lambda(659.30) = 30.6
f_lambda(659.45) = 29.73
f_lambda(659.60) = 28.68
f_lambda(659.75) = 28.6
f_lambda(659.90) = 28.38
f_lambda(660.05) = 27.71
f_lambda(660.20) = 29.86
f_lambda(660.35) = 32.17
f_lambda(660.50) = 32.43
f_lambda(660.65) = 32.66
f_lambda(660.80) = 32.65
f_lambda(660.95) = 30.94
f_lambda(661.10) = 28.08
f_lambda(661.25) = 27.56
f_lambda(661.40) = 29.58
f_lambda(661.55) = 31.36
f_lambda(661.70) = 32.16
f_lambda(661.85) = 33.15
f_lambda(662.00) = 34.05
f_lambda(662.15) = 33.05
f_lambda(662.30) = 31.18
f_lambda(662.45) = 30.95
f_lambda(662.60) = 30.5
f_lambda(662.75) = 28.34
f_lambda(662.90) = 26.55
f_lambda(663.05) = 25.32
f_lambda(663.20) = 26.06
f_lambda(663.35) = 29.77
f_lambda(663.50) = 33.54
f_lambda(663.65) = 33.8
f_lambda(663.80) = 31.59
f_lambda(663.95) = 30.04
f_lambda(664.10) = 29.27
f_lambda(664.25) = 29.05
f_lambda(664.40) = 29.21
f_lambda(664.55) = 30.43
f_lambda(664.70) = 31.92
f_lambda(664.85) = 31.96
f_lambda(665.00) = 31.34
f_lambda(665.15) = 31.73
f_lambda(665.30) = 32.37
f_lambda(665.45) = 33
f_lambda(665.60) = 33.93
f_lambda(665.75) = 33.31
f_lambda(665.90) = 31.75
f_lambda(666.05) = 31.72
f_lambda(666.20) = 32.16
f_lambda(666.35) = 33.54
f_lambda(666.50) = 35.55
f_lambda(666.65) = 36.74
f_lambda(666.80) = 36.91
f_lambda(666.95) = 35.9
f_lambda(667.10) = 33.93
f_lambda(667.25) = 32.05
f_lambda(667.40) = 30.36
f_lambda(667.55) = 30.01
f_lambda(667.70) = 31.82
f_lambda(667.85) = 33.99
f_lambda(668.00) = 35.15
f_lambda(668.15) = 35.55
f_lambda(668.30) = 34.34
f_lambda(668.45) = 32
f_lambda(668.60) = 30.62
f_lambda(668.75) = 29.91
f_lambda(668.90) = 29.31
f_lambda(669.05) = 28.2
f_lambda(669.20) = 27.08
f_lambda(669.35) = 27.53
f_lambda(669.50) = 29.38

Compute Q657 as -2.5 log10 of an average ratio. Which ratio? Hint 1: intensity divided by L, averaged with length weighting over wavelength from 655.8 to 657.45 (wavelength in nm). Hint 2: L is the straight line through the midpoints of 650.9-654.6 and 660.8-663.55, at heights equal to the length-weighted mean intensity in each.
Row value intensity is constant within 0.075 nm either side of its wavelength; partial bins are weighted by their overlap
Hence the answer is 0.202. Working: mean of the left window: 33.4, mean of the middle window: 26.6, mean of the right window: 30.2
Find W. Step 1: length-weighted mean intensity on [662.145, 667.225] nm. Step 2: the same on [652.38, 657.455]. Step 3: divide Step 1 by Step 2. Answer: 1.1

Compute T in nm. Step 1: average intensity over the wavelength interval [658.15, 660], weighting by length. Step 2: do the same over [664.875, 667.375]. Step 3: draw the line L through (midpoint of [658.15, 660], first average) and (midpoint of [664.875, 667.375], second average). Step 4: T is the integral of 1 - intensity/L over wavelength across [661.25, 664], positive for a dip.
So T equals 0.12 nm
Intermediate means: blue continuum 30.4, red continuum 33.4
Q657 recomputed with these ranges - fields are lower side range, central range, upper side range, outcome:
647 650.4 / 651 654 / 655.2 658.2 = -0.15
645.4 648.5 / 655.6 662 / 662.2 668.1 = 0.07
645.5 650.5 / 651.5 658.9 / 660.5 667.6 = 0.02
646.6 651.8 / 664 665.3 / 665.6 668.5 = 0.09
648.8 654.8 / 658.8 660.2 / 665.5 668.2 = 0.11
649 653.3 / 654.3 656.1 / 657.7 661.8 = 0.10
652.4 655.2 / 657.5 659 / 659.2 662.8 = 0.03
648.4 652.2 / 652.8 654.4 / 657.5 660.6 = -0.10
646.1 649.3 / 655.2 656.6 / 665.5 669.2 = 0.11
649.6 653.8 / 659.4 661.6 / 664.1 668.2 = 0.10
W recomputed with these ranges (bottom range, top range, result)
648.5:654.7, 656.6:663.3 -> 0.91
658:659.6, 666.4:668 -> 1.10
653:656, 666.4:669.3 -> 1.04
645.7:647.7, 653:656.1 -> 1.02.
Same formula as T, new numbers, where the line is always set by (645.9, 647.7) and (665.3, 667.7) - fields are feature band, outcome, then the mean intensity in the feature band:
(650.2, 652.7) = -0.179 nm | 33.8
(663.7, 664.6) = 0.082 nm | 30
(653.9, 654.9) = -0.005 nm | 32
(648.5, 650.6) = 0.057 nm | 30.5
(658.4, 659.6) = 0.049 nm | 31.1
